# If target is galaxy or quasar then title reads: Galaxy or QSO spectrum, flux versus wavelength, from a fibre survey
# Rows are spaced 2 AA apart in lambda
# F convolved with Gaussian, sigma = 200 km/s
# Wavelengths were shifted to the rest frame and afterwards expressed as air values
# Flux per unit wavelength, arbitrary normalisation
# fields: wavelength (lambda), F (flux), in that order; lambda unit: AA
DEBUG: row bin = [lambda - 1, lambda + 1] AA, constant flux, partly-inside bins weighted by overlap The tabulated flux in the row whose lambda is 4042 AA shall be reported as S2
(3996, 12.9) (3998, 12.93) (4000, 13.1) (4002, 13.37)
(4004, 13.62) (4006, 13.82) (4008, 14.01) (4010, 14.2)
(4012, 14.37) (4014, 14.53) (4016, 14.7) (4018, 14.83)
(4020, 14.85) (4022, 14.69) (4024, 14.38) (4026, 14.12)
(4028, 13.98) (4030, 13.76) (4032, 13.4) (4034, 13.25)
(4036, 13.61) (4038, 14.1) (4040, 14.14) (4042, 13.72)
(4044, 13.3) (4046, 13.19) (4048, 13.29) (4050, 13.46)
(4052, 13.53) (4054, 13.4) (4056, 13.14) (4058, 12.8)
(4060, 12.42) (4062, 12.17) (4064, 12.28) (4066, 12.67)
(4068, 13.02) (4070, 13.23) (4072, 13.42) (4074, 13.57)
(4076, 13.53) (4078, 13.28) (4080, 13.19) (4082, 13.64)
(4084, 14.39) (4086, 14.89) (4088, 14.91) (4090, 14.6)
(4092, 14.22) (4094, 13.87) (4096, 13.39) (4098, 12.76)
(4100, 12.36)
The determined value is 13.72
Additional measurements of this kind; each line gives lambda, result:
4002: 13.37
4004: 13.62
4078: 13.28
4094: 13.87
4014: 14.53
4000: 13.1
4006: 13.82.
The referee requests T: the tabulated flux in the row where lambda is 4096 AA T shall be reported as 13.39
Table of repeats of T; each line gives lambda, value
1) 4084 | 14.39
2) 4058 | 12.8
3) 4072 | 13.42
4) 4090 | 14.6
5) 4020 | 14.85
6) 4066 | 12.67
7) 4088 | 14.91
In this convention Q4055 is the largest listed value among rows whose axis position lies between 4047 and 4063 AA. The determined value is 13.53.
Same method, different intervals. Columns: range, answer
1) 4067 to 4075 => 13.57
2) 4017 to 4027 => 14.85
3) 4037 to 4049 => 14.14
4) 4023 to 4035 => 14.38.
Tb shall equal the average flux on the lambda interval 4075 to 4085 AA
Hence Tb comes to 13.6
